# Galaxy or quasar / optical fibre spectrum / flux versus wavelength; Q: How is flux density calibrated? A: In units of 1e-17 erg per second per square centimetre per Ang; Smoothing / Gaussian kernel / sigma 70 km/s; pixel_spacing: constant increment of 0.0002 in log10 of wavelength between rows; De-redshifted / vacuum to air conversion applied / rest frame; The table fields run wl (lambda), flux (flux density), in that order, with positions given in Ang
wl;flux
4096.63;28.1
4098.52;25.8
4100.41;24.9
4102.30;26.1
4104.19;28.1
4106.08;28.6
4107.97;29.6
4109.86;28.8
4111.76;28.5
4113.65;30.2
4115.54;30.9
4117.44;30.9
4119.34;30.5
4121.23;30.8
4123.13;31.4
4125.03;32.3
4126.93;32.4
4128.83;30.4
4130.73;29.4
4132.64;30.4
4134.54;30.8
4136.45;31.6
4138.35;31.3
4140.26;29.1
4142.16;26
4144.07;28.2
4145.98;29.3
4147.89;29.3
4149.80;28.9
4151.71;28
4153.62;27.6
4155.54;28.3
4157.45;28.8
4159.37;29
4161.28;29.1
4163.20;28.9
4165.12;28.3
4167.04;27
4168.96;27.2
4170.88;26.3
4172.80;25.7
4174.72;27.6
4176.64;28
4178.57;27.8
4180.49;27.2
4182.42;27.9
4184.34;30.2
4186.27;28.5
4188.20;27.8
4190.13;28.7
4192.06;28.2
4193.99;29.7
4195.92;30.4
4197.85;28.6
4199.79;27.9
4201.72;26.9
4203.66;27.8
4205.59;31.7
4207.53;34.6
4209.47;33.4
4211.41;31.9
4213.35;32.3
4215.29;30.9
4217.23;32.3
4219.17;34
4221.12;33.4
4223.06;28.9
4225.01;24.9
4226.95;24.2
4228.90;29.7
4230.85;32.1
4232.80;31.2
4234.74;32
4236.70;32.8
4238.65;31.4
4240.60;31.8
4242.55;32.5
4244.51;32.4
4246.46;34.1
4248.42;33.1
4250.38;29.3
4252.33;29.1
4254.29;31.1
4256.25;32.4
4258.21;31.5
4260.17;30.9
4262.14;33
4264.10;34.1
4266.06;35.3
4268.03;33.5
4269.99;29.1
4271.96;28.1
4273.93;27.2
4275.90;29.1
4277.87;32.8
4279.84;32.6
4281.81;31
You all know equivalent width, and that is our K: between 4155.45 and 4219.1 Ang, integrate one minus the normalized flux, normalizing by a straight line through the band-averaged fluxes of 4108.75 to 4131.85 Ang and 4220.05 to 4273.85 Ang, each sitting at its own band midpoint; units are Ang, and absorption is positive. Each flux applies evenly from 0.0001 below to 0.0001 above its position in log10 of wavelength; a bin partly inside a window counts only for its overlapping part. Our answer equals 3.51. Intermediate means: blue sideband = 30.5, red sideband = 31.1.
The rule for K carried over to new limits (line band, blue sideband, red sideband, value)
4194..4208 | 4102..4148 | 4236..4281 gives 0.6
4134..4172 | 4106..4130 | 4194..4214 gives 2.3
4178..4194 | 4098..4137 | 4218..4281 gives 1.1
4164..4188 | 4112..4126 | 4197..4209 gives 2.0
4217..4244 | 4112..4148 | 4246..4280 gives 0.3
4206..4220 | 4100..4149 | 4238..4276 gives -0.8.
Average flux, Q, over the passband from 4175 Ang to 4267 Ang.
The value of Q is 30.6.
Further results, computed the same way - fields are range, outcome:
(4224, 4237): 29.4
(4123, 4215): 29.2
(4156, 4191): 28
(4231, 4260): 31.8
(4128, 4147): 29.6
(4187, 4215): 30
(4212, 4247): 31.1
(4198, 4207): 28.9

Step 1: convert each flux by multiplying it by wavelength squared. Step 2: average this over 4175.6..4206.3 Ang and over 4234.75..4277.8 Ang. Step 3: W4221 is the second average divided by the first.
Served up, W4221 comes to 1.14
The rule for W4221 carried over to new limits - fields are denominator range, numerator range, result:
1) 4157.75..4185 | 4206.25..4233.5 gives 1.14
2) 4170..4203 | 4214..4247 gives 1.13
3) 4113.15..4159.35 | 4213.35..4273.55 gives 1.10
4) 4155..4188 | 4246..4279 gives 1.17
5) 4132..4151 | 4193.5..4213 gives 1.06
